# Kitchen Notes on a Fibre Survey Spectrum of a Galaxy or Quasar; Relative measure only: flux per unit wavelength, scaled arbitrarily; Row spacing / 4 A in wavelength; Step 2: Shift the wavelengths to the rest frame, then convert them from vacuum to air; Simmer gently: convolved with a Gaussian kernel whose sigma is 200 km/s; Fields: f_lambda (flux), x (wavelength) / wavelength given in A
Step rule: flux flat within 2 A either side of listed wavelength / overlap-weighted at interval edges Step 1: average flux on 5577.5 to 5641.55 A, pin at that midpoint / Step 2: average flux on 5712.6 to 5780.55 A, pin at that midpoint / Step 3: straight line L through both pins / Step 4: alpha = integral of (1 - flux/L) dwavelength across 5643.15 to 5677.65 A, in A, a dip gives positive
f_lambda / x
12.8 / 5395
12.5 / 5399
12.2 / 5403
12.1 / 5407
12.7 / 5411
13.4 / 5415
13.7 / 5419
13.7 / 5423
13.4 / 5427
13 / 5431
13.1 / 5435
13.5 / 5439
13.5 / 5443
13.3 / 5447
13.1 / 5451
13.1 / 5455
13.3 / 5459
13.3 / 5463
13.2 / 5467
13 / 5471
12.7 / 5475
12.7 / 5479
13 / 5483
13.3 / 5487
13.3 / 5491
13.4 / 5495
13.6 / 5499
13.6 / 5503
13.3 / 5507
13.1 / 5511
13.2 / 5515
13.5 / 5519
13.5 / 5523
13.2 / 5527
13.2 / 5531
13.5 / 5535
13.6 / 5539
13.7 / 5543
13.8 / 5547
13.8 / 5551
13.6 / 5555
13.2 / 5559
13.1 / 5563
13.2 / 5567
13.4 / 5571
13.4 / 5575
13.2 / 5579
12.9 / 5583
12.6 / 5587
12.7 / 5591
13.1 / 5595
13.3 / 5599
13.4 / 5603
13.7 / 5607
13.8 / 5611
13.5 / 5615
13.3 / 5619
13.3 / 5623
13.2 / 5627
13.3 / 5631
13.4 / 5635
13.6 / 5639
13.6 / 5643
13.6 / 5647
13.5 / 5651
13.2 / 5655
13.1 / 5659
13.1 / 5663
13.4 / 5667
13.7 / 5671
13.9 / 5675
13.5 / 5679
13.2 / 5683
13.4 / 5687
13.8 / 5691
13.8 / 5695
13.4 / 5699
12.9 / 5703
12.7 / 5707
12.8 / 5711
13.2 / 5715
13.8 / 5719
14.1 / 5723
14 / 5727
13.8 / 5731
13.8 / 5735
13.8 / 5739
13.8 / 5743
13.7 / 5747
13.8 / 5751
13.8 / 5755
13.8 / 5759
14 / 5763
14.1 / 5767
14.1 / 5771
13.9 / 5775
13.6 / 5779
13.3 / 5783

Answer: 0.1 A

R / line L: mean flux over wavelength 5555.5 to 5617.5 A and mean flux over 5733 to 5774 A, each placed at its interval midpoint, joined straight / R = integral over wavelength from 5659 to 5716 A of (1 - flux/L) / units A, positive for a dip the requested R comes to 1.2 A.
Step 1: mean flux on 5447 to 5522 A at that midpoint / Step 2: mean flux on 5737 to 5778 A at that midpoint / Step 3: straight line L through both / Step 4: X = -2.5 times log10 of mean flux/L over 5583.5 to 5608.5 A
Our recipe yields 0.031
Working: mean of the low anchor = 13.2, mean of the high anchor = 13.9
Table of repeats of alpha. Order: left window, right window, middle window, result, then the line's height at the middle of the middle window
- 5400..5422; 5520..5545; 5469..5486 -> 0.4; 13.2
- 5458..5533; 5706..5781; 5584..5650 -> 0.7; 13.5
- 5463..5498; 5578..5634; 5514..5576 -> -1.2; 13.2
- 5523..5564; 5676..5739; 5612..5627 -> 0.1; 13.5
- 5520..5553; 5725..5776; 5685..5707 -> 0.6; 13.8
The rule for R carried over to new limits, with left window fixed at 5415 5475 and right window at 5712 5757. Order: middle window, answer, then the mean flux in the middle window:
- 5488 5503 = -0.1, 13.4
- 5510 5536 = 0.2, 13.3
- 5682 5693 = 0.2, 13.5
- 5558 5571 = 0.3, 13.2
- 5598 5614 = 0.0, 13.6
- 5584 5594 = 0.6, 12.7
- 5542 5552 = -0.2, 13.8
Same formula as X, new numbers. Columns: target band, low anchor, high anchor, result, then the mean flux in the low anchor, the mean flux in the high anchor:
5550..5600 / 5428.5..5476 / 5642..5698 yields 0.01 mag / 13.2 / 13.5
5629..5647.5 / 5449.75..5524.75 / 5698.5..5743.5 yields -0.01 mag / 13.2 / 13.5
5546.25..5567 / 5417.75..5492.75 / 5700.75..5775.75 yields -0.01 mag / 13.2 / 13.7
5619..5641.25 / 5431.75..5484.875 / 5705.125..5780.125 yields 0.01 mag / 13.1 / 13.7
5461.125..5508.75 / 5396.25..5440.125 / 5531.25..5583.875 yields 0.00 mag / 13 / 13.4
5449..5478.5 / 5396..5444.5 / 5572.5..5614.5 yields 0.00 mag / 13.1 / 13.2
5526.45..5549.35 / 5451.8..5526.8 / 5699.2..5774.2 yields -0.02 mag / 13.2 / 13.7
